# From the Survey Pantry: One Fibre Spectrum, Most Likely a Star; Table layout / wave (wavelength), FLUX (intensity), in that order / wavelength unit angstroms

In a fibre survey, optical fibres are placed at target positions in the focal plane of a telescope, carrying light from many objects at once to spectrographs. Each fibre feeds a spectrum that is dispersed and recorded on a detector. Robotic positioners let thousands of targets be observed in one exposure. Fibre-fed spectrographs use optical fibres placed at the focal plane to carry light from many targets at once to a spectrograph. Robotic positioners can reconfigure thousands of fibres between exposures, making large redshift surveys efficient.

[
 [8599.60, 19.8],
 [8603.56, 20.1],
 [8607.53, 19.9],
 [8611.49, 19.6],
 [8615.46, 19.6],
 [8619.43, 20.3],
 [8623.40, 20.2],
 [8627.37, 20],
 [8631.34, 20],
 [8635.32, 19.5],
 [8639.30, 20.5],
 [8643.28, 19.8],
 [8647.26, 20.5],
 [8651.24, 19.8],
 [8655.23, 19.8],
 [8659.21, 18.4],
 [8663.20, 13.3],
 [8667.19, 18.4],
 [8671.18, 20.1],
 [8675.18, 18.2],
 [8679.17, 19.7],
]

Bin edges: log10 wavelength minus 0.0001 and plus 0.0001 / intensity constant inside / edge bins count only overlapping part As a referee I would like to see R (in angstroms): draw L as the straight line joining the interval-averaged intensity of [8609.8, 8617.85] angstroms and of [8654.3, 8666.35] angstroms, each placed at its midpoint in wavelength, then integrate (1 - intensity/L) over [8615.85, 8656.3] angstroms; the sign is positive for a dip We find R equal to -3.6 angstroms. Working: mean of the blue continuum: 19.6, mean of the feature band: 20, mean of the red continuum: 17.1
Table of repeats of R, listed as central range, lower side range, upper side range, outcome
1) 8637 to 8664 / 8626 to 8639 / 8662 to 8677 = -0.4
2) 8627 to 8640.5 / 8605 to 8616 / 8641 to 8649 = 0.0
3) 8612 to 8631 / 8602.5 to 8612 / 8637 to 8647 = 0.0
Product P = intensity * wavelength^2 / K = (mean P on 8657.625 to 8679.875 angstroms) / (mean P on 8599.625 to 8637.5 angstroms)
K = 0.91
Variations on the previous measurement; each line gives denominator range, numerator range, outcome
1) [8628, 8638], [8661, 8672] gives 0.86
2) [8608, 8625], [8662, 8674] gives 0.89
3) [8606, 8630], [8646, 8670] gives 0.93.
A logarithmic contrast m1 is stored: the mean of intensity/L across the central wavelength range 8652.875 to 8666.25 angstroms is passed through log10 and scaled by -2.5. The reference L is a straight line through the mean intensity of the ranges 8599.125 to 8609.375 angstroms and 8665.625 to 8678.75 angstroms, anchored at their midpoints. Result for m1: 0.11 mag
